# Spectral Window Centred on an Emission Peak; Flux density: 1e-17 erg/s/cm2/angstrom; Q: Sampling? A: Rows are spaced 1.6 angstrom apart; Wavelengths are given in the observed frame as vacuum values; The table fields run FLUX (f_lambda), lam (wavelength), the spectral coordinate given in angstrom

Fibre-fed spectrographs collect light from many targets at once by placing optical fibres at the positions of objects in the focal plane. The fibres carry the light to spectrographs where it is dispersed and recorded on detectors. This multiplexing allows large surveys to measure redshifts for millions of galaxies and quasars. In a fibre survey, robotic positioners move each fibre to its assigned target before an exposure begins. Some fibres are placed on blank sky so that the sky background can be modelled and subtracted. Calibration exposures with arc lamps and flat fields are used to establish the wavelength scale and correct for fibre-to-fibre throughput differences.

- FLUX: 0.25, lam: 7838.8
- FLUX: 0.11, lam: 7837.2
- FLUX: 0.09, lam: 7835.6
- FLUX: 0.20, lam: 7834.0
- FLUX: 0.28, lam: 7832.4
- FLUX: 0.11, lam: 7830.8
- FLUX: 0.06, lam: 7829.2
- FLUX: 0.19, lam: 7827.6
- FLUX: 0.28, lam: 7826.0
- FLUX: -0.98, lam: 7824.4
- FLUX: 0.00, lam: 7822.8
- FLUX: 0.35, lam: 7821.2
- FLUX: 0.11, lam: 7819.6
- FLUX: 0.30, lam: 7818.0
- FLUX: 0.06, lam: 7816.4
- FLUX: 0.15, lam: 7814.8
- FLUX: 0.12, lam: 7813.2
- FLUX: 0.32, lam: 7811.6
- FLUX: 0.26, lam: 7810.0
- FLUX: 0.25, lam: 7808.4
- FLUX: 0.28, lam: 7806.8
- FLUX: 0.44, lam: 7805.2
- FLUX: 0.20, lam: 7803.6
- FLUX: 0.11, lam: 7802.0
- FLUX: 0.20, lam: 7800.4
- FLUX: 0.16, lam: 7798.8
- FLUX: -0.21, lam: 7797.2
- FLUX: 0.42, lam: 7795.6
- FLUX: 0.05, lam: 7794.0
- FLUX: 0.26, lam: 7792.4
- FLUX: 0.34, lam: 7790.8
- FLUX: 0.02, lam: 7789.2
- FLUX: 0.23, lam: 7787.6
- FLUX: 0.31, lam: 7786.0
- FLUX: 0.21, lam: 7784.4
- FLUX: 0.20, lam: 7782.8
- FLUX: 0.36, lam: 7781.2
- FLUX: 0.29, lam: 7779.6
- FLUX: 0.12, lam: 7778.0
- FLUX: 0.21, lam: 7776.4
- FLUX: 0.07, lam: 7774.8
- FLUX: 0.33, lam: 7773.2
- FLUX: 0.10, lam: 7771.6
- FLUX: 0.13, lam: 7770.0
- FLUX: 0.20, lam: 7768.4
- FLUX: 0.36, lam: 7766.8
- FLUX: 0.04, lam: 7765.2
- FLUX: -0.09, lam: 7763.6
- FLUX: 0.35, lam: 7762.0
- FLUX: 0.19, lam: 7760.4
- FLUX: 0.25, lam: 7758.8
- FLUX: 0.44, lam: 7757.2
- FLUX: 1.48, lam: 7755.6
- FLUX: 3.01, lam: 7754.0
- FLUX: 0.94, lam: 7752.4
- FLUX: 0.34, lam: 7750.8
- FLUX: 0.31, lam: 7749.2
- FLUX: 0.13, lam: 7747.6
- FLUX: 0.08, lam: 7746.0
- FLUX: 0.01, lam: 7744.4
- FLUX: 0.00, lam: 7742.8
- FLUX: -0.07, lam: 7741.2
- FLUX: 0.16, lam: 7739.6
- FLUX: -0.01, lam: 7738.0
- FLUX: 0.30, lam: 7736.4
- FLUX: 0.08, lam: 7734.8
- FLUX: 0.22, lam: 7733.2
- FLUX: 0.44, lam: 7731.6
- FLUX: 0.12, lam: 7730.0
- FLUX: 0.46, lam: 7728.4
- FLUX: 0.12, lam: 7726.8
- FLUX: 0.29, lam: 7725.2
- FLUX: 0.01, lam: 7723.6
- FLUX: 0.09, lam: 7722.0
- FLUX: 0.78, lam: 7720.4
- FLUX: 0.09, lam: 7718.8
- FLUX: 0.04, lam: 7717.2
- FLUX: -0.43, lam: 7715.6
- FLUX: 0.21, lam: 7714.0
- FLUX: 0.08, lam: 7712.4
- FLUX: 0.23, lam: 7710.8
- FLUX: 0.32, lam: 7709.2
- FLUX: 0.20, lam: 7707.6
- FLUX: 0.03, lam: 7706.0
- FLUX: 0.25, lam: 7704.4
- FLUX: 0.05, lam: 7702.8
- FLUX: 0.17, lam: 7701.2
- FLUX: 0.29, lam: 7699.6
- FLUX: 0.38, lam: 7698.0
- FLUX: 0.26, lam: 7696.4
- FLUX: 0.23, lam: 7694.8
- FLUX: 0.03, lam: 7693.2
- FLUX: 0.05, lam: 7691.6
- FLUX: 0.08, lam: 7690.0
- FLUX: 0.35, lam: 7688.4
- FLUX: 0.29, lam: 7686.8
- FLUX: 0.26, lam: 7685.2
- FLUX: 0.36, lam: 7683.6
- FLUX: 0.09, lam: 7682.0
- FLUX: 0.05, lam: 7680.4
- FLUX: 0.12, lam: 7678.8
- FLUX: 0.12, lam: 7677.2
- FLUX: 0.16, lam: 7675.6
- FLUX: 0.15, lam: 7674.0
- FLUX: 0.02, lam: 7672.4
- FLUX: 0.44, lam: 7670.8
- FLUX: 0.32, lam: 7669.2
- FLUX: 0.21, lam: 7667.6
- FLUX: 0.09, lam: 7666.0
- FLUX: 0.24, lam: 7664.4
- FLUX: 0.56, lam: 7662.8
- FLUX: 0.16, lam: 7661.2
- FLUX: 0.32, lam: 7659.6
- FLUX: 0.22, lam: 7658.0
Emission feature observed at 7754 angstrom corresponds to Halpha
